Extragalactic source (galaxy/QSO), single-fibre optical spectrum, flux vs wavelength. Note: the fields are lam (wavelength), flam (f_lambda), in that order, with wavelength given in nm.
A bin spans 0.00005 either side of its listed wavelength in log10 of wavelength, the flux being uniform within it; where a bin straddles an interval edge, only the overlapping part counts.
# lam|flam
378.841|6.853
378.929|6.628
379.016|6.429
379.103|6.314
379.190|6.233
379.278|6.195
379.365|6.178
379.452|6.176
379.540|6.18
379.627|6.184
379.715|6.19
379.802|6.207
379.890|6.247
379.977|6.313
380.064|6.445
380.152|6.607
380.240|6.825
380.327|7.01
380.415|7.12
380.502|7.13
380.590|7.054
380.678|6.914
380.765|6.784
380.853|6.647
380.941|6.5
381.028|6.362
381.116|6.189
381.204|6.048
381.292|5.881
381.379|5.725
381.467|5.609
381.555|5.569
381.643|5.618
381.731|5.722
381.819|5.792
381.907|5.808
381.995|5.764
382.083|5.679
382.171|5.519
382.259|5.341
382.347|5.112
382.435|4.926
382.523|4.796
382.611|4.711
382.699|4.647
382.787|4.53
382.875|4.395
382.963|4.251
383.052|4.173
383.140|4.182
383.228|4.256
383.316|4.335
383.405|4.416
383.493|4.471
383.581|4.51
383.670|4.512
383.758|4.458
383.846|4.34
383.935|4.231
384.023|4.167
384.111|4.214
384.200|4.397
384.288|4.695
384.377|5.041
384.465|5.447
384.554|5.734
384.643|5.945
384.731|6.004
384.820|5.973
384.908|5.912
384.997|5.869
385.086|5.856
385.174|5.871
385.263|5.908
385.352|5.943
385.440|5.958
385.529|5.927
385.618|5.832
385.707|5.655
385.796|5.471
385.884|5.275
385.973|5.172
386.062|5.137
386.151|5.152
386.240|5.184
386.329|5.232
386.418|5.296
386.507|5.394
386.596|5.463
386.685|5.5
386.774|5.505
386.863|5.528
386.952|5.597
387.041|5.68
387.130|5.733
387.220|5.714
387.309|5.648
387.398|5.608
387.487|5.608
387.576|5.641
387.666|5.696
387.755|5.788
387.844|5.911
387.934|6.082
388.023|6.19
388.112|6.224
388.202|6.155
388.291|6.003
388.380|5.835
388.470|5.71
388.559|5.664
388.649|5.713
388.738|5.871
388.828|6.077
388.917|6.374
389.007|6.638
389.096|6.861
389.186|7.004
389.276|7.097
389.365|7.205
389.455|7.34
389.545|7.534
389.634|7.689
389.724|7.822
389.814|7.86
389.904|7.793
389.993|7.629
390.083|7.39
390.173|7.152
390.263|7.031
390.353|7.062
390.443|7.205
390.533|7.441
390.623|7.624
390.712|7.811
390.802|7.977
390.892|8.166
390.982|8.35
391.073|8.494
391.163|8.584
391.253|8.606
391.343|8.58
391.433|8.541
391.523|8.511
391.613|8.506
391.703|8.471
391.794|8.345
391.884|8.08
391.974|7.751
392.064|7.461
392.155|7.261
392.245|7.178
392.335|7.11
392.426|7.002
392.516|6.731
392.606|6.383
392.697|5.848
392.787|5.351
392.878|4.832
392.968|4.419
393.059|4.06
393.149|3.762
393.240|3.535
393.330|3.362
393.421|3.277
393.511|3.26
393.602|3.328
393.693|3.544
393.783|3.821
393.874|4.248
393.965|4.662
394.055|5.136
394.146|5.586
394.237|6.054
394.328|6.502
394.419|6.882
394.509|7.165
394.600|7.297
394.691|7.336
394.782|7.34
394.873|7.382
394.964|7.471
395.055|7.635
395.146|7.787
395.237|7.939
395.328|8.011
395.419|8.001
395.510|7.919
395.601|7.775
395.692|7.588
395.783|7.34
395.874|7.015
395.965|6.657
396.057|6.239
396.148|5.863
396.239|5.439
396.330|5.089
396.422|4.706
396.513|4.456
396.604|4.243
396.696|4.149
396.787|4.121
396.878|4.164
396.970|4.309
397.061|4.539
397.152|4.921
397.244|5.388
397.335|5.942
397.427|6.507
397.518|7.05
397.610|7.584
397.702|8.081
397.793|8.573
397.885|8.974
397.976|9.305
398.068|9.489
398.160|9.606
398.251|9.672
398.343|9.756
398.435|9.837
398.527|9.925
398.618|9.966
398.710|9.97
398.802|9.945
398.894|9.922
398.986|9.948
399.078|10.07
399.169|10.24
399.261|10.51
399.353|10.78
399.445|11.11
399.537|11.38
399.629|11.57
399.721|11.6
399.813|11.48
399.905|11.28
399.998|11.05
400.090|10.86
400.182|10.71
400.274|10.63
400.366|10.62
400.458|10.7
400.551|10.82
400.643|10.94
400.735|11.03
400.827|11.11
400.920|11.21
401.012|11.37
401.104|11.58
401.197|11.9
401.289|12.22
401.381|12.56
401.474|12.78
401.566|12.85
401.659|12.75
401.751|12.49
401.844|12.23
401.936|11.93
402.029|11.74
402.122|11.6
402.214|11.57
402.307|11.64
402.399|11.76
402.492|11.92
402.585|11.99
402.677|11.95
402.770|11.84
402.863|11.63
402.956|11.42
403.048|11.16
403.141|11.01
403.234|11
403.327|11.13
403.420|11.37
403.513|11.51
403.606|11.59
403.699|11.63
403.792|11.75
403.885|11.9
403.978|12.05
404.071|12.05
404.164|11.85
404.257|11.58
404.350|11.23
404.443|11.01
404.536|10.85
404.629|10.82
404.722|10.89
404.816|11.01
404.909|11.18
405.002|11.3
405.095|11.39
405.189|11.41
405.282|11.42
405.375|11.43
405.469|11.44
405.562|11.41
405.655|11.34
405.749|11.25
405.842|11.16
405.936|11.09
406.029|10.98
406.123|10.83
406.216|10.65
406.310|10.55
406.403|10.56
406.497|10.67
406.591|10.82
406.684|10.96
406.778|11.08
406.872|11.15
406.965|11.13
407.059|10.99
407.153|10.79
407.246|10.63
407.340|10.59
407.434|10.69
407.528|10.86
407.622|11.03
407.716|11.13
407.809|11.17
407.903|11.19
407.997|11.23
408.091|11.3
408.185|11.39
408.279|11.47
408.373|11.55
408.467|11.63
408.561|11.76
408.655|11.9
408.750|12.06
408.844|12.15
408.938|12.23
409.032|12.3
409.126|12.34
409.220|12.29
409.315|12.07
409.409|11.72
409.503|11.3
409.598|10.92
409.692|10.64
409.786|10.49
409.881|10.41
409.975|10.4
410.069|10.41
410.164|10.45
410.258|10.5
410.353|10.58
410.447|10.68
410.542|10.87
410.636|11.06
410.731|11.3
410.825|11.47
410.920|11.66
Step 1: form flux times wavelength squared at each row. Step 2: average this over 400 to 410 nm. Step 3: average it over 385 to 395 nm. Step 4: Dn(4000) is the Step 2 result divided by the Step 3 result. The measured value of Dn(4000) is 1.9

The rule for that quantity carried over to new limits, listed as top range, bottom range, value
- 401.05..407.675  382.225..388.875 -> 2.36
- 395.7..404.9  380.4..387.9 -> 1.98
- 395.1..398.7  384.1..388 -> 1.34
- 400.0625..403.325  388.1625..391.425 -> 1.70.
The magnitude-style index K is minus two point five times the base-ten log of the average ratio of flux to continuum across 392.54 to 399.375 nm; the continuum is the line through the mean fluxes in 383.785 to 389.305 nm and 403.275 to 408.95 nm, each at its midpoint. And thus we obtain 0.25 mag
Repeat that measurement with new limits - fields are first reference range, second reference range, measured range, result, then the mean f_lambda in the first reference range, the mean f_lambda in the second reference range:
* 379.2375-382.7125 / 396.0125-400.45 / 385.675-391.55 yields 0.090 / 6.05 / 8.4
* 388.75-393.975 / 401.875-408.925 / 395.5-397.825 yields 0.379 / 6.68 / 11.3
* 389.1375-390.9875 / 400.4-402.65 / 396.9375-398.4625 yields 0.336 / 7.51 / 11.8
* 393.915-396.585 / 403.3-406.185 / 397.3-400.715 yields -0.162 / 6.67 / 11.3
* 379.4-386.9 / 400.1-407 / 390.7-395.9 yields 0.254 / 5.53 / 11.4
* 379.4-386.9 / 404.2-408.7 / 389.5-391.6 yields -0.081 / 5.53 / 11.1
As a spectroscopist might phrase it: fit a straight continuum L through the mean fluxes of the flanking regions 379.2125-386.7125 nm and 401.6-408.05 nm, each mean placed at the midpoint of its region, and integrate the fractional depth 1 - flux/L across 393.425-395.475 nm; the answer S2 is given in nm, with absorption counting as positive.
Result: 0.59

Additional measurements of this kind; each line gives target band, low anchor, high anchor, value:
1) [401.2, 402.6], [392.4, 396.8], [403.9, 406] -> -0.35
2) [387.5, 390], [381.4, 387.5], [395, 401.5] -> -0.07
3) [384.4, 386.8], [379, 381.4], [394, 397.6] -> 0.29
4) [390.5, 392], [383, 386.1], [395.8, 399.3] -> -0.46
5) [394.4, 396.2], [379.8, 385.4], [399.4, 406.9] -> 0.36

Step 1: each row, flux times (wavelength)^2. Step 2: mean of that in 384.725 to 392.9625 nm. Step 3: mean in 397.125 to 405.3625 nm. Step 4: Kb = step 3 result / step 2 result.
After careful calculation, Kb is 1.7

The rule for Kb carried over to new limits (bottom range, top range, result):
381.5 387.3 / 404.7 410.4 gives 2.41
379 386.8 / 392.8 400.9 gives 1.47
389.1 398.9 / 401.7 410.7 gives 1.74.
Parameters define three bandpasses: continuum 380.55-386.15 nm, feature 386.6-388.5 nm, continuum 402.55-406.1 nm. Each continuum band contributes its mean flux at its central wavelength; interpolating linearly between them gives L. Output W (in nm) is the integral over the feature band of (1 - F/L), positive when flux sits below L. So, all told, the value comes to 0.23 nm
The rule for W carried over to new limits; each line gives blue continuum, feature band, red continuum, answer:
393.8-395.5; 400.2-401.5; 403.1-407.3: -0.27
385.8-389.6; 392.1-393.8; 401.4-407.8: 0.58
